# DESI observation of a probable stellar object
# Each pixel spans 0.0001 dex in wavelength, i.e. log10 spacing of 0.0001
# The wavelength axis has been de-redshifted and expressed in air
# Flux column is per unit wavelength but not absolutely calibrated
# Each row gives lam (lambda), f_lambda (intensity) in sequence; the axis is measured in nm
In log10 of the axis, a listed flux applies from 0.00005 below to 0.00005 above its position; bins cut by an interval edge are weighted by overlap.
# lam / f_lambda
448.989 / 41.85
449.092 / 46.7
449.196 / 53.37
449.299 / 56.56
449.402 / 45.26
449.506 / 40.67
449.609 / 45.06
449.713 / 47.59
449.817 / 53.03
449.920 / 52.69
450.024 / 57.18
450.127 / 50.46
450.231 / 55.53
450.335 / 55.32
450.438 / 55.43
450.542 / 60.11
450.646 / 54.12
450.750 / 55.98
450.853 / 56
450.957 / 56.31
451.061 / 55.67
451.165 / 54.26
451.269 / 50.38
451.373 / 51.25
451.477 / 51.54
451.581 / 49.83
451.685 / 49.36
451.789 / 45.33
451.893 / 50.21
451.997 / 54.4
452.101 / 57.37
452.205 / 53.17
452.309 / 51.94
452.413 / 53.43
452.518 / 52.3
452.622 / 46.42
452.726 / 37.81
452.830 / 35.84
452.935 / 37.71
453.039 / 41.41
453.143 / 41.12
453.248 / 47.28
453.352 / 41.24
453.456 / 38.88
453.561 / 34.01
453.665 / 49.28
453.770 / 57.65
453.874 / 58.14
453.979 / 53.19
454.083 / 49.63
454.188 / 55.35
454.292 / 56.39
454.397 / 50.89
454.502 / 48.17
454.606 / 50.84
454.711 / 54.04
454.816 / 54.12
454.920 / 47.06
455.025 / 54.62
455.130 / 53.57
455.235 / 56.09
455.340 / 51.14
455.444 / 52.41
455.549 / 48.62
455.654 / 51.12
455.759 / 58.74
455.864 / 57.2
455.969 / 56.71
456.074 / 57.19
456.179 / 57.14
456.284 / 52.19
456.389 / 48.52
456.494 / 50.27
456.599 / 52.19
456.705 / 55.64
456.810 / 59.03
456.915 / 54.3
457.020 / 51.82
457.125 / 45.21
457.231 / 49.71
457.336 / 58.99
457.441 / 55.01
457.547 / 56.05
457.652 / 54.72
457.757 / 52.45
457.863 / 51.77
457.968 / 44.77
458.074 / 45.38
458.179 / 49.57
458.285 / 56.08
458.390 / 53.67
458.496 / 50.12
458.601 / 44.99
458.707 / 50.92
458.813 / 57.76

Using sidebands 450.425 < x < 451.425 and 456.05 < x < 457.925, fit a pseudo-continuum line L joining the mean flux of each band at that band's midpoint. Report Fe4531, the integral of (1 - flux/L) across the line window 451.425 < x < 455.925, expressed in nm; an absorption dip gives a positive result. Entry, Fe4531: 0.37 nm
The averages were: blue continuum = 54.9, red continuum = 53.4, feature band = 49.8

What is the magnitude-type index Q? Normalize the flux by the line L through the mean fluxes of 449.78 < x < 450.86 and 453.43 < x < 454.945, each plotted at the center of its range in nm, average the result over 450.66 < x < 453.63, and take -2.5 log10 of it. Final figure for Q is 0.10 mag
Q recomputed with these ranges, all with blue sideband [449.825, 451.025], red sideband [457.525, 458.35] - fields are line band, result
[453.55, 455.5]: 0.016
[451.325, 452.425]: 0.060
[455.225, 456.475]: -0.029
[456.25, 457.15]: -0.009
